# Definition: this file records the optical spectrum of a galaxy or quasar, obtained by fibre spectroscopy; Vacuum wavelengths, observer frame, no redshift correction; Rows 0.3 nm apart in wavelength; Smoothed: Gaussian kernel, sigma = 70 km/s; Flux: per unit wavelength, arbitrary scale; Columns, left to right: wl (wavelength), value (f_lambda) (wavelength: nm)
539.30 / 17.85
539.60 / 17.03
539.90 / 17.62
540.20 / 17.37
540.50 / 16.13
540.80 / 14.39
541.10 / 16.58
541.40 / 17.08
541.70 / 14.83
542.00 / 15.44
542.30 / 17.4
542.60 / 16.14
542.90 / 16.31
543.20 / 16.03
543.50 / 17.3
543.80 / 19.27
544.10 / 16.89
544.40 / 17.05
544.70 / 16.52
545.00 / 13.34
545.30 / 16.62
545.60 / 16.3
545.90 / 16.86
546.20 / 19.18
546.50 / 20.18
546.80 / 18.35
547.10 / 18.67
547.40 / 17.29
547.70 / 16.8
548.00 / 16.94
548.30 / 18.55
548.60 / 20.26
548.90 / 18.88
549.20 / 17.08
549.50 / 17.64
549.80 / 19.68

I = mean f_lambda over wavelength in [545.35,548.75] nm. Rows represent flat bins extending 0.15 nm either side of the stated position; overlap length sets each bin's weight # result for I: 18.1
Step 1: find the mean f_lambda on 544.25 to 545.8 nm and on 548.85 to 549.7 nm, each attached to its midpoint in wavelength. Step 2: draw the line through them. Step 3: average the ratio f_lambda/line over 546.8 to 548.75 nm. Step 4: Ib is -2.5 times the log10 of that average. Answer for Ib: -0.06 mag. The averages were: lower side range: 16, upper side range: 17.9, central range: 18.1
